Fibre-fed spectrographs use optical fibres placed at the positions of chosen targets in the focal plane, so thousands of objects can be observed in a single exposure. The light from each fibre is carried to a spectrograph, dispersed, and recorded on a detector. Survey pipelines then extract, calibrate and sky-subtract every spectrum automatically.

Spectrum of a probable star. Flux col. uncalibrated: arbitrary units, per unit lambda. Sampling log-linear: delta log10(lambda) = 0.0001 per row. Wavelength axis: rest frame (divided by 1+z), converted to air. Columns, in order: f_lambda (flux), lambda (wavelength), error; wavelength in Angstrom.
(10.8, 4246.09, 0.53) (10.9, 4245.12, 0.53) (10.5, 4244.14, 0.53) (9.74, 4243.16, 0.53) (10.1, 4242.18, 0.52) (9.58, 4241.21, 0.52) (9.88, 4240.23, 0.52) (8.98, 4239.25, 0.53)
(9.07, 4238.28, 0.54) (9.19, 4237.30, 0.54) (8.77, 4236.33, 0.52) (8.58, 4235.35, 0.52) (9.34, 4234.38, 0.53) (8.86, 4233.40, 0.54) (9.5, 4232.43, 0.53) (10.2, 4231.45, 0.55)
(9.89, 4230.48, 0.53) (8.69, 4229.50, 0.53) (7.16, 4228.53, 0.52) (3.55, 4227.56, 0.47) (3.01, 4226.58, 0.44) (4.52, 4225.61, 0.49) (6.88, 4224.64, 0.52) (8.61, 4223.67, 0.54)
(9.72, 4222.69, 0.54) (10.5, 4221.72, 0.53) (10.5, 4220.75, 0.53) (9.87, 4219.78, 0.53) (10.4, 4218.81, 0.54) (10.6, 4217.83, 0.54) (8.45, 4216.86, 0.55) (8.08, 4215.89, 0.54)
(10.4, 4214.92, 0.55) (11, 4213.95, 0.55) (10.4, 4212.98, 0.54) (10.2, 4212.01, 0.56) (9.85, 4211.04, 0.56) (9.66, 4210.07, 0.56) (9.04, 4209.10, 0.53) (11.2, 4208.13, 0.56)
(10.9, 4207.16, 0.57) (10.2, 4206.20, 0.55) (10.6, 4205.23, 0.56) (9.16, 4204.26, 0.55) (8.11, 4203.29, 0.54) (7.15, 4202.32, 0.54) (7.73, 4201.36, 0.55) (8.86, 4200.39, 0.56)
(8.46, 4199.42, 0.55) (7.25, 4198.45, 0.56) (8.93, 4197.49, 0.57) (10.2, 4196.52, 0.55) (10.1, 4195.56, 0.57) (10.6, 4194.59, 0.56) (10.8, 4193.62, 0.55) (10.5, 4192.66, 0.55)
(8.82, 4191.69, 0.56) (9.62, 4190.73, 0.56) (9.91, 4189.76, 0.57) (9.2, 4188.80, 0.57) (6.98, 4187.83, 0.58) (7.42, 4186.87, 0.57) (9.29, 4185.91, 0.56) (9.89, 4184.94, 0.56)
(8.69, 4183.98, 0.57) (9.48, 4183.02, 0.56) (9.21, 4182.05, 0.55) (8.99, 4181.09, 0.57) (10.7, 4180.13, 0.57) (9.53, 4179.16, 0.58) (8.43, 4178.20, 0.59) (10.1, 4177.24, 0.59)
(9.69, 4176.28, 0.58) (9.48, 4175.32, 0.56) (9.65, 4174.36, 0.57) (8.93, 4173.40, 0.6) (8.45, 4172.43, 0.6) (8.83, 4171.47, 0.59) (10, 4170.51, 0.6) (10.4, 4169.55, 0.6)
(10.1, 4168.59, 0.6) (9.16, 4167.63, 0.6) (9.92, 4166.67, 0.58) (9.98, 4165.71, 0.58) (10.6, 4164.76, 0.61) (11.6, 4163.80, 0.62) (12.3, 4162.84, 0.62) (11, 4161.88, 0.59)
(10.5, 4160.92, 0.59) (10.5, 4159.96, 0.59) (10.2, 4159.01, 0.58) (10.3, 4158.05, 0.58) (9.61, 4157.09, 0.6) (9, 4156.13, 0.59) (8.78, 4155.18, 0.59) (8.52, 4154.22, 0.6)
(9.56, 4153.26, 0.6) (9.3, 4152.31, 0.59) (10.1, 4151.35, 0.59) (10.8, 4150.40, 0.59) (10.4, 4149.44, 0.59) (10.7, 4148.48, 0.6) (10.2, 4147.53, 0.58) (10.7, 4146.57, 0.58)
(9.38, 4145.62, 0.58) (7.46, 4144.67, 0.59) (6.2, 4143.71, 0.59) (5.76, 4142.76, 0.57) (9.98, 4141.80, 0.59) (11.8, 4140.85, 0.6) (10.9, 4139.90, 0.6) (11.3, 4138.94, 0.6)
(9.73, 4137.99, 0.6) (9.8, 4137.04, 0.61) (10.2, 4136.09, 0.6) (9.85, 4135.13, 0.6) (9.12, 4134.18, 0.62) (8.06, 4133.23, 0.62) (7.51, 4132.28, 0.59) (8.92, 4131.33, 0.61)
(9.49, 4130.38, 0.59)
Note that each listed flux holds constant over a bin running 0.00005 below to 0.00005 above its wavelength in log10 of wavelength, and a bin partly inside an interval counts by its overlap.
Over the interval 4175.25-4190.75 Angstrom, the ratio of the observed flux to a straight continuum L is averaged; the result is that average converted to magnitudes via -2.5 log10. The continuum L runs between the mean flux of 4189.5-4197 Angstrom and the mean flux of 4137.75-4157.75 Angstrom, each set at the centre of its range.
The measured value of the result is 0.09 mag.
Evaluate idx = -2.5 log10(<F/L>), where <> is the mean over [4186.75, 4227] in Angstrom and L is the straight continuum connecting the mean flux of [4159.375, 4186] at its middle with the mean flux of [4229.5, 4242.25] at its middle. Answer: 0.045 mag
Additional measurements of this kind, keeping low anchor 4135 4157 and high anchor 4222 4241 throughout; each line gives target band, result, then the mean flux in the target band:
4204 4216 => -0.187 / 10.1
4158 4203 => -0.059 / 9.53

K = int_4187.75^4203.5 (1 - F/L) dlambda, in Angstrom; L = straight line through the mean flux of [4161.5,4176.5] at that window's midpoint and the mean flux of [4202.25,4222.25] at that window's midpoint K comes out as 1.34 Angstrom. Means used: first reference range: 10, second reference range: 9.88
